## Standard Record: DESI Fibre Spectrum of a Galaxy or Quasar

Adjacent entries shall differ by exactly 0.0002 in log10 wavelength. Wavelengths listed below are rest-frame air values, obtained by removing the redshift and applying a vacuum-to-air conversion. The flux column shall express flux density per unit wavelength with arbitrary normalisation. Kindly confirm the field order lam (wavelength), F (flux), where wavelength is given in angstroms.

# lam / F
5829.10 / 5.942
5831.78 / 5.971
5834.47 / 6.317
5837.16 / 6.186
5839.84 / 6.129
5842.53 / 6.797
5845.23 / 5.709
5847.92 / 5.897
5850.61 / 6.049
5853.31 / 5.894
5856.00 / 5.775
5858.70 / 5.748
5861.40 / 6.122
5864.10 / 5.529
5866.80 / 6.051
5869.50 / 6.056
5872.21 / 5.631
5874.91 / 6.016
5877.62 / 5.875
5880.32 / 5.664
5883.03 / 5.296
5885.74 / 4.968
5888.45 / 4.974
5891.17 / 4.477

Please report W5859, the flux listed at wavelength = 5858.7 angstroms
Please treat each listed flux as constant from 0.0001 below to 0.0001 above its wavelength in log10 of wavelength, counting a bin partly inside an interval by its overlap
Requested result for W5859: 5.748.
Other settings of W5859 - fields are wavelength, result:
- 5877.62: 5.875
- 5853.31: 5.894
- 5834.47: 6.317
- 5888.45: 4.974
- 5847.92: 5.897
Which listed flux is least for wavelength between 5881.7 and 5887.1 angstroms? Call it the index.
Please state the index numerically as 4.968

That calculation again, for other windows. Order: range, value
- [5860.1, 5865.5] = 5.529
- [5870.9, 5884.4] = 5.296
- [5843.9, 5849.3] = 5.709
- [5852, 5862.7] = 5.748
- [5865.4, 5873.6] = 5.631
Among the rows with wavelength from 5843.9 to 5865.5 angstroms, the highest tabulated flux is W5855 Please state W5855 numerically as 6.122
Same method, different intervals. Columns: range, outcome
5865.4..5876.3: 6.056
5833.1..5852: 6.797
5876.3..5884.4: 5.875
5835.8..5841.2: 6.186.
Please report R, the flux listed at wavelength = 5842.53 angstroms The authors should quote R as 6.797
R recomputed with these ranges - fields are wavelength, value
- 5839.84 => 6.129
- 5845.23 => 5.709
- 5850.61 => 6.049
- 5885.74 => 4.968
